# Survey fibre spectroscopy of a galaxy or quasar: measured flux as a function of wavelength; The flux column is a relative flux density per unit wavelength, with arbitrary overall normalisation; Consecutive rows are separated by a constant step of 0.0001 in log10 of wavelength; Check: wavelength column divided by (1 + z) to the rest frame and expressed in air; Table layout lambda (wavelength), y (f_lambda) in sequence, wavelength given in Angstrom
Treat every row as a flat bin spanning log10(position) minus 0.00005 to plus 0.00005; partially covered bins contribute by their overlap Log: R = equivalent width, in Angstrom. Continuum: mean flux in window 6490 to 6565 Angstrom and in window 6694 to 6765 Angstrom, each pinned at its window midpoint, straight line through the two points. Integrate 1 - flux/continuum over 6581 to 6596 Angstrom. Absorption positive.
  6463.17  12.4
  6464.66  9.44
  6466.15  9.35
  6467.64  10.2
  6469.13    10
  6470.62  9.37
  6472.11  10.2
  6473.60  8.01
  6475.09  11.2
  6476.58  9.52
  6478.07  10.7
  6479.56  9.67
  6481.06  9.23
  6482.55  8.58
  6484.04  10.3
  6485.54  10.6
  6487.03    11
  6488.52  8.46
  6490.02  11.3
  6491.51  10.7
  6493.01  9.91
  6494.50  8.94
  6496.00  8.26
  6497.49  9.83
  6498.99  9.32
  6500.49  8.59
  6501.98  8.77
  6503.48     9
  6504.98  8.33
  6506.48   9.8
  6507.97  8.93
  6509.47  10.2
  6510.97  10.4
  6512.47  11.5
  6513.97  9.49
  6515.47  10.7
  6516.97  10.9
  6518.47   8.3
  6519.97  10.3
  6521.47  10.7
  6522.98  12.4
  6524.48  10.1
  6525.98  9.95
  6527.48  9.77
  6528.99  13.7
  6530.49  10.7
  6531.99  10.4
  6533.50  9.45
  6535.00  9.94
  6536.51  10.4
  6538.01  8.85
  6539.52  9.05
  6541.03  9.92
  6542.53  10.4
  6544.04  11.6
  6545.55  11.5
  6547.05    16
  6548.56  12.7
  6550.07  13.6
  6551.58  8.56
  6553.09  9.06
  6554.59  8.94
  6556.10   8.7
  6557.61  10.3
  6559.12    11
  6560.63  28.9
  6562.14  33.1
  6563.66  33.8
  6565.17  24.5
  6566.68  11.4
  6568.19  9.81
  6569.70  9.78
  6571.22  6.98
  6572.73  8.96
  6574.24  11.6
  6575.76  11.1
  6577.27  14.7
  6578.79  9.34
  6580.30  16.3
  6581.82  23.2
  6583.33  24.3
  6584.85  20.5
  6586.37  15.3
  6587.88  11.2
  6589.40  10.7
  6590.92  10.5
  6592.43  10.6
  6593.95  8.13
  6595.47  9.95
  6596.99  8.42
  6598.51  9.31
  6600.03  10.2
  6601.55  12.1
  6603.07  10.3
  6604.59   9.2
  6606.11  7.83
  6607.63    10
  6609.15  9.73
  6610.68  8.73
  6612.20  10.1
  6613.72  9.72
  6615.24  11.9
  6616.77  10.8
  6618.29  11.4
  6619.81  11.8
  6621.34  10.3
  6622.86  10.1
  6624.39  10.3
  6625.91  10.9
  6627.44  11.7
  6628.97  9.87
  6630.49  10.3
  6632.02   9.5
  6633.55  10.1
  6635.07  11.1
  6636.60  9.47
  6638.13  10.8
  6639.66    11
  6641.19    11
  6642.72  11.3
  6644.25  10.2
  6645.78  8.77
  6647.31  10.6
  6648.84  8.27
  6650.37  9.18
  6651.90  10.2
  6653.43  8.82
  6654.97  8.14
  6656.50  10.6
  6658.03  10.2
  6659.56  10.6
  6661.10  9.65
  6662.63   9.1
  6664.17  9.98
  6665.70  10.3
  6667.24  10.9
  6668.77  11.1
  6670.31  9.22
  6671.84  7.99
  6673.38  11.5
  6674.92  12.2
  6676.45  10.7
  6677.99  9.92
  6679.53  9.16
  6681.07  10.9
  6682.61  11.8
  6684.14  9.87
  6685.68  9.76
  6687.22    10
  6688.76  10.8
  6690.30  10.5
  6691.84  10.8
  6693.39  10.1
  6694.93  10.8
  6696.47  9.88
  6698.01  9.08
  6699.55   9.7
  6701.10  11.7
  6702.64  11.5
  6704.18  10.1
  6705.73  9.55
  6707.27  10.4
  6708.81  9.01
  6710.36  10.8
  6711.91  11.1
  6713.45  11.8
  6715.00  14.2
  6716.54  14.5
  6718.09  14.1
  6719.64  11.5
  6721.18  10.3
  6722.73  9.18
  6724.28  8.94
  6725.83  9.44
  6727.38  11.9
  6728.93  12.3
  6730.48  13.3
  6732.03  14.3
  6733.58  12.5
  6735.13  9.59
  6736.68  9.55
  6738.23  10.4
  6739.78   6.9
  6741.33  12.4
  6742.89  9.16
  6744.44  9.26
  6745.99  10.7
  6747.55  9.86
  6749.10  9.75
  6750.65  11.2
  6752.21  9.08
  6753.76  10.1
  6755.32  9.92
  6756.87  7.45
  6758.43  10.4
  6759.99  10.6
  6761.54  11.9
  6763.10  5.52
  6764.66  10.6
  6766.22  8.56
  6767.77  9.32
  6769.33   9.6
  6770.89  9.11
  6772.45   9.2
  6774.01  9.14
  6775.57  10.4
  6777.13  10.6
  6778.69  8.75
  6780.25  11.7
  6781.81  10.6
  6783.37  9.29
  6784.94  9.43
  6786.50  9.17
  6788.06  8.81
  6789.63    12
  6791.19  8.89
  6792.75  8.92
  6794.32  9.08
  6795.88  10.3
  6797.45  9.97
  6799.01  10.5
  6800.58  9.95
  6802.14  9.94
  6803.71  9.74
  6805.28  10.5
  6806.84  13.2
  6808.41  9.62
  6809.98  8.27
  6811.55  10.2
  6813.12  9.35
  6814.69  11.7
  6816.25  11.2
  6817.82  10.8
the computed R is -4.2 Angstrom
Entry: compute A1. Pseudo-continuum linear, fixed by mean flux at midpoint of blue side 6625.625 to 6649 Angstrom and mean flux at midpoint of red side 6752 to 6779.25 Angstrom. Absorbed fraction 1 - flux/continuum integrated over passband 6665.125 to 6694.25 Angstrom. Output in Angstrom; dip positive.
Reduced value -0.99 Angstrom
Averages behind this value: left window 10.3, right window 9.47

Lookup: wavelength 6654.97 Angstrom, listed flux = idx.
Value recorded 8.14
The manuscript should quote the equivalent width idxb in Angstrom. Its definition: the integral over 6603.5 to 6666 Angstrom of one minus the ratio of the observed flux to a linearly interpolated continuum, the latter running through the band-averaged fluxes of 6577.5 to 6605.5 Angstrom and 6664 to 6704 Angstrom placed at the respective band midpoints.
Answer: 8.3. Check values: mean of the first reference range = 12.8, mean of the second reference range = 10.4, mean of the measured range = 10.1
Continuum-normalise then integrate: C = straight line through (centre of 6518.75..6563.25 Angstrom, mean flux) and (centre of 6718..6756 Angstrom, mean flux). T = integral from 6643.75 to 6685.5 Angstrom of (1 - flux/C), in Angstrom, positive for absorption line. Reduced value 4.4 Angstrom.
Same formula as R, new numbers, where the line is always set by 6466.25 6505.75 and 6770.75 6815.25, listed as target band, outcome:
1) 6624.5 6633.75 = -0.6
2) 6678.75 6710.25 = -1.4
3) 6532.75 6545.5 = -0.5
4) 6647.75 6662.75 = 0.4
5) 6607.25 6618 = -0.5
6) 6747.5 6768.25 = 0.7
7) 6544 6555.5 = -2.1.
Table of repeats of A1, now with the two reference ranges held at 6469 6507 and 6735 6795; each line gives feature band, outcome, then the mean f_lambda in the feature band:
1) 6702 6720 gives -3.5 Angstrom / 11.5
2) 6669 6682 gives -0.8 Angstrom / 10.3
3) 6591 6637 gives -2.5 Angstrom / 10.1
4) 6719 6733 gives -2.3 Angstrom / 11.3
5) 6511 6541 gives -2.3 Angstrom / 10.3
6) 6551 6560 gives -0.1 Angstrom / 9.72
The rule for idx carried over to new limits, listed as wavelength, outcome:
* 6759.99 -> 10.6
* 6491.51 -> 10.7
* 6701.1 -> 11.7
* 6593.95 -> 8.13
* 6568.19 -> 9.81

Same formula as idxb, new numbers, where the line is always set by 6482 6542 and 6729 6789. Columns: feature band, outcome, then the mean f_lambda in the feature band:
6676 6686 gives -0.3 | 10.3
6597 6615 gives 0.4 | 9.76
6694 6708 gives -0.5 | 10.3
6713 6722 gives -2.5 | 12.8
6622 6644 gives -1.2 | 10.5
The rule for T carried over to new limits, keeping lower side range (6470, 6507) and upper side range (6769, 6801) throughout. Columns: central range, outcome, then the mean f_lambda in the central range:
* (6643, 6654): 0.2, 9.53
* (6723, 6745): -2.1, 10.7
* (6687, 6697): -0.7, 10.4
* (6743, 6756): -0.2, 9.94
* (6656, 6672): -0.5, 10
